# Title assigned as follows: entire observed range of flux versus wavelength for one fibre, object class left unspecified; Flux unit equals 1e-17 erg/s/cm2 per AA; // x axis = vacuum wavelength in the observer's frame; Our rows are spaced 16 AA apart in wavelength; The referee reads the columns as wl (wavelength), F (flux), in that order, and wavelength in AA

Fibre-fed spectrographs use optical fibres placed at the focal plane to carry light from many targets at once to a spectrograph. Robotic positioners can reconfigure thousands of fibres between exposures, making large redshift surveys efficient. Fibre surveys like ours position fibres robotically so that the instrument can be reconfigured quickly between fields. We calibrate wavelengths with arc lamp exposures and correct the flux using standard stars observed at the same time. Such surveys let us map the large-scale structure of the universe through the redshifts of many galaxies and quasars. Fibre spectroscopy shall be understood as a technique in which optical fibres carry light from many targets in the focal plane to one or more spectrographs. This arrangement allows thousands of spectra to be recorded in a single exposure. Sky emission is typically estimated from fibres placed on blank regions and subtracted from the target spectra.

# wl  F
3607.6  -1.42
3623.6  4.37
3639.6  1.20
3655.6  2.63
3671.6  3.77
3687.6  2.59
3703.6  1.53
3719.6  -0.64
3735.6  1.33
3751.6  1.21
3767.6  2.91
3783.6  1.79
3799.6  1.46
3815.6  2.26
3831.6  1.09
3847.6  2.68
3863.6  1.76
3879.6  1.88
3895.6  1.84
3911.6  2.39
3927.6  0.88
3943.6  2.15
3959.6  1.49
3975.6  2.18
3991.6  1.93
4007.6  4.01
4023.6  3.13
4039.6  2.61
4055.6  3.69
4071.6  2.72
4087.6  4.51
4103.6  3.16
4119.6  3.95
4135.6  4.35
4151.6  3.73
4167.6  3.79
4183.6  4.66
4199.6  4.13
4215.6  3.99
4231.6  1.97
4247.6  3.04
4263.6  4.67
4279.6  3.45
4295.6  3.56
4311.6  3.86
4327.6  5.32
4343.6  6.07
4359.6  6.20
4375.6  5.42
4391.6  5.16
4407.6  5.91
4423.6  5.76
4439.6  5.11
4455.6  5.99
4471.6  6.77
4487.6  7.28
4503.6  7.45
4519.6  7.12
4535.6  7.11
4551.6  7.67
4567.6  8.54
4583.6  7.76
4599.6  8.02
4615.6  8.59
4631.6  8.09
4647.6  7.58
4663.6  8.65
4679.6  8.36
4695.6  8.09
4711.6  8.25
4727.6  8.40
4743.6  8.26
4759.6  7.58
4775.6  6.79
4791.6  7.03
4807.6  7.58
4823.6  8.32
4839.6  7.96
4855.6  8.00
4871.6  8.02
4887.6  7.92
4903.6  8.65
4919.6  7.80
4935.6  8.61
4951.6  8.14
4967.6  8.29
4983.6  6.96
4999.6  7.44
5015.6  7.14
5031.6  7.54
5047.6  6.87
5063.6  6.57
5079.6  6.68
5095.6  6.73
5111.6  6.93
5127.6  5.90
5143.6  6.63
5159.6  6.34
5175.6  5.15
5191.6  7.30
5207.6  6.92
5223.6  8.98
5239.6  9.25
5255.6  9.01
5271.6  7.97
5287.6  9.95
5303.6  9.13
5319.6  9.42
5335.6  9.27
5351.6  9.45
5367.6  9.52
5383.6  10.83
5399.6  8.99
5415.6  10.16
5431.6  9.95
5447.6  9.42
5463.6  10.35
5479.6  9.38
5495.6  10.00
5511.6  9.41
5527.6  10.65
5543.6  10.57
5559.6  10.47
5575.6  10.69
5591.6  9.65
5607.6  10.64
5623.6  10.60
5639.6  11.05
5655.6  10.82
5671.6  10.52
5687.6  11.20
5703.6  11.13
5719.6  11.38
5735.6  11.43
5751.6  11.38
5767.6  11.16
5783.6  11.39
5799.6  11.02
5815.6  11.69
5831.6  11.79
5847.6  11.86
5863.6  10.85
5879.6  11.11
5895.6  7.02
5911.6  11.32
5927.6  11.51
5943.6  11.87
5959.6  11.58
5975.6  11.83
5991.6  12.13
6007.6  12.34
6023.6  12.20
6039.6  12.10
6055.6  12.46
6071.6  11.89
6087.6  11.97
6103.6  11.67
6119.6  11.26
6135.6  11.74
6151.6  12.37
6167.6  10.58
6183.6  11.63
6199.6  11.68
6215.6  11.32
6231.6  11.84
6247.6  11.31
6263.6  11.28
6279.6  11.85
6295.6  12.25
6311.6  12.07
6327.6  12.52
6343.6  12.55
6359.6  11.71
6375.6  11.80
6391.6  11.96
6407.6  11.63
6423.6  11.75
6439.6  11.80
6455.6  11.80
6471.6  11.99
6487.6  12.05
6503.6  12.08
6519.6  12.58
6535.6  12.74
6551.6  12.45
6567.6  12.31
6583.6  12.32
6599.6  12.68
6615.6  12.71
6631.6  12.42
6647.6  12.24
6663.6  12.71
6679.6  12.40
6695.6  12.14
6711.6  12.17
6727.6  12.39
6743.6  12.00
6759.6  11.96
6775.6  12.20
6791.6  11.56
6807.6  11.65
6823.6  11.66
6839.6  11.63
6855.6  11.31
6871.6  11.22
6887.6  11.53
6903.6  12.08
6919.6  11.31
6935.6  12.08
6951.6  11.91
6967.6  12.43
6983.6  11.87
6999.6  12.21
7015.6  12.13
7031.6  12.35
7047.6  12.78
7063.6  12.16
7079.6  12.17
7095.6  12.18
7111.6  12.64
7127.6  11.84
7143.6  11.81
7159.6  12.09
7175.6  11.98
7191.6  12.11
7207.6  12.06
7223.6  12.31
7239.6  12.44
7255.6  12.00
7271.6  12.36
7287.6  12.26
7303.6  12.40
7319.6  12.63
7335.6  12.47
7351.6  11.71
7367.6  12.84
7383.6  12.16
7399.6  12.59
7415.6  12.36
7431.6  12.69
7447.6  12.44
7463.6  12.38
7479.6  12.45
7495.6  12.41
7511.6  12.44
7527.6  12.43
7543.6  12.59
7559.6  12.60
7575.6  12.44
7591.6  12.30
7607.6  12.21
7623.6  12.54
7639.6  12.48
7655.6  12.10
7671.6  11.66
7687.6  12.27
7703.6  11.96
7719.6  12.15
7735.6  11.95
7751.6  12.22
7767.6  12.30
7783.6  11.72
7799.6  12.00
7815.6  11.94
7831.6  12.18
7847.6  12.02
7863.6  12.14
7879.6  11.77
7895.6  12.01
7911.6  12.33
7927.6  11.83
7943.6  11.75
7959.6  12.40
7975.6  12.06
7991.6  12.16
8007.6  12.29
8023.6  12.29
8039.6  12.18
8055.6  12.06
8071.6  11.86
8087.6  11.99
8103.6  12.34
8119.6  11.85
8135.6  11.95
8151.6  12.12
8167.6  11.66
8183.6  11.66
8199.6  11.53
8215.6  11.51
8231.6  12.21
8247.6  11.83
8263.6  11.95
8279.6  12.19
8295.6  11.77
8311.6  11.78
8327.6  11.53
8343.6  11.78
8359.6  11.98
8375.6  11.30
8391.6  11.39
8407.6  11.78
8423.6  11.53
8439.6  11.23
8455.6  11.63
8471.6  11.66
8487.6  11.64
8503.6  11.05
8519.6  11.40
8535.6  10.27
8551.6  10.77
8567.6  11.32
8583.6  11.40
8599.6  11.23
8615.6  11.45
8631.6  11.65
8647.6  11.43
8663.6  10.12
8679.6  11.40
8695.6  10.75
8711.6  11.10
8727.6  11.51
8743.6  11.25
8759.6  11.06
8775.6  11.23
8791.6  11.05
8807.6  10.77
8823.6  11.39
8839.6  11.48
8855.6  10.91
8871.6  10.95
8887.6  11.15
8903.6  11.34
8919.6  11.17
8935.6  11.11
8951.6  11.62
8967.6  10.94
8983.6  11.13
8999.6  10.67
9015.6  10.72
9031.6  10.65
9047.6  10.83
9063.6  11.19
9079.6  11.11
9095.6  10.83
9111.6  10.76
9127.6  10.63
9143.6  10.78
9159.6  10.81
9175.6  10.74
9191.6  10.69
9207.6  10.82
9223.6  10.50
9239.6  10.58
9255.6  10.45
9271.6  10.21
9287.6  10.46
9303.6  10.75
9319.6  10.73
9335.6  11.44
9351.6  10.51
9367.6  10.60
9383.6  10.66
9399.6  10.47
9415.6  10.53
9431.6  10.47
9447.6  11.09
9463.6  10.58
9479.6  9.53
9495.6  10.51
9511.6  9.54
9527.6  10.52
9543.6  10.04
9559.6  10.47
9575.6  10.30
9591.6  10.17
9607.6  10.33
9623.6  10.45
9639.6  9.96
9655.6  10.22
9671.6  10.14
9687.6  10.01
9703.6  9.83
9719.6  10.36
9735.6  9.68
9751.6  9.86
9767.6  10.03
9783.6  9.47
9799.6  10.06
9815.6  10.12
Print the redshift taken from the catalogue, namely 0.00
